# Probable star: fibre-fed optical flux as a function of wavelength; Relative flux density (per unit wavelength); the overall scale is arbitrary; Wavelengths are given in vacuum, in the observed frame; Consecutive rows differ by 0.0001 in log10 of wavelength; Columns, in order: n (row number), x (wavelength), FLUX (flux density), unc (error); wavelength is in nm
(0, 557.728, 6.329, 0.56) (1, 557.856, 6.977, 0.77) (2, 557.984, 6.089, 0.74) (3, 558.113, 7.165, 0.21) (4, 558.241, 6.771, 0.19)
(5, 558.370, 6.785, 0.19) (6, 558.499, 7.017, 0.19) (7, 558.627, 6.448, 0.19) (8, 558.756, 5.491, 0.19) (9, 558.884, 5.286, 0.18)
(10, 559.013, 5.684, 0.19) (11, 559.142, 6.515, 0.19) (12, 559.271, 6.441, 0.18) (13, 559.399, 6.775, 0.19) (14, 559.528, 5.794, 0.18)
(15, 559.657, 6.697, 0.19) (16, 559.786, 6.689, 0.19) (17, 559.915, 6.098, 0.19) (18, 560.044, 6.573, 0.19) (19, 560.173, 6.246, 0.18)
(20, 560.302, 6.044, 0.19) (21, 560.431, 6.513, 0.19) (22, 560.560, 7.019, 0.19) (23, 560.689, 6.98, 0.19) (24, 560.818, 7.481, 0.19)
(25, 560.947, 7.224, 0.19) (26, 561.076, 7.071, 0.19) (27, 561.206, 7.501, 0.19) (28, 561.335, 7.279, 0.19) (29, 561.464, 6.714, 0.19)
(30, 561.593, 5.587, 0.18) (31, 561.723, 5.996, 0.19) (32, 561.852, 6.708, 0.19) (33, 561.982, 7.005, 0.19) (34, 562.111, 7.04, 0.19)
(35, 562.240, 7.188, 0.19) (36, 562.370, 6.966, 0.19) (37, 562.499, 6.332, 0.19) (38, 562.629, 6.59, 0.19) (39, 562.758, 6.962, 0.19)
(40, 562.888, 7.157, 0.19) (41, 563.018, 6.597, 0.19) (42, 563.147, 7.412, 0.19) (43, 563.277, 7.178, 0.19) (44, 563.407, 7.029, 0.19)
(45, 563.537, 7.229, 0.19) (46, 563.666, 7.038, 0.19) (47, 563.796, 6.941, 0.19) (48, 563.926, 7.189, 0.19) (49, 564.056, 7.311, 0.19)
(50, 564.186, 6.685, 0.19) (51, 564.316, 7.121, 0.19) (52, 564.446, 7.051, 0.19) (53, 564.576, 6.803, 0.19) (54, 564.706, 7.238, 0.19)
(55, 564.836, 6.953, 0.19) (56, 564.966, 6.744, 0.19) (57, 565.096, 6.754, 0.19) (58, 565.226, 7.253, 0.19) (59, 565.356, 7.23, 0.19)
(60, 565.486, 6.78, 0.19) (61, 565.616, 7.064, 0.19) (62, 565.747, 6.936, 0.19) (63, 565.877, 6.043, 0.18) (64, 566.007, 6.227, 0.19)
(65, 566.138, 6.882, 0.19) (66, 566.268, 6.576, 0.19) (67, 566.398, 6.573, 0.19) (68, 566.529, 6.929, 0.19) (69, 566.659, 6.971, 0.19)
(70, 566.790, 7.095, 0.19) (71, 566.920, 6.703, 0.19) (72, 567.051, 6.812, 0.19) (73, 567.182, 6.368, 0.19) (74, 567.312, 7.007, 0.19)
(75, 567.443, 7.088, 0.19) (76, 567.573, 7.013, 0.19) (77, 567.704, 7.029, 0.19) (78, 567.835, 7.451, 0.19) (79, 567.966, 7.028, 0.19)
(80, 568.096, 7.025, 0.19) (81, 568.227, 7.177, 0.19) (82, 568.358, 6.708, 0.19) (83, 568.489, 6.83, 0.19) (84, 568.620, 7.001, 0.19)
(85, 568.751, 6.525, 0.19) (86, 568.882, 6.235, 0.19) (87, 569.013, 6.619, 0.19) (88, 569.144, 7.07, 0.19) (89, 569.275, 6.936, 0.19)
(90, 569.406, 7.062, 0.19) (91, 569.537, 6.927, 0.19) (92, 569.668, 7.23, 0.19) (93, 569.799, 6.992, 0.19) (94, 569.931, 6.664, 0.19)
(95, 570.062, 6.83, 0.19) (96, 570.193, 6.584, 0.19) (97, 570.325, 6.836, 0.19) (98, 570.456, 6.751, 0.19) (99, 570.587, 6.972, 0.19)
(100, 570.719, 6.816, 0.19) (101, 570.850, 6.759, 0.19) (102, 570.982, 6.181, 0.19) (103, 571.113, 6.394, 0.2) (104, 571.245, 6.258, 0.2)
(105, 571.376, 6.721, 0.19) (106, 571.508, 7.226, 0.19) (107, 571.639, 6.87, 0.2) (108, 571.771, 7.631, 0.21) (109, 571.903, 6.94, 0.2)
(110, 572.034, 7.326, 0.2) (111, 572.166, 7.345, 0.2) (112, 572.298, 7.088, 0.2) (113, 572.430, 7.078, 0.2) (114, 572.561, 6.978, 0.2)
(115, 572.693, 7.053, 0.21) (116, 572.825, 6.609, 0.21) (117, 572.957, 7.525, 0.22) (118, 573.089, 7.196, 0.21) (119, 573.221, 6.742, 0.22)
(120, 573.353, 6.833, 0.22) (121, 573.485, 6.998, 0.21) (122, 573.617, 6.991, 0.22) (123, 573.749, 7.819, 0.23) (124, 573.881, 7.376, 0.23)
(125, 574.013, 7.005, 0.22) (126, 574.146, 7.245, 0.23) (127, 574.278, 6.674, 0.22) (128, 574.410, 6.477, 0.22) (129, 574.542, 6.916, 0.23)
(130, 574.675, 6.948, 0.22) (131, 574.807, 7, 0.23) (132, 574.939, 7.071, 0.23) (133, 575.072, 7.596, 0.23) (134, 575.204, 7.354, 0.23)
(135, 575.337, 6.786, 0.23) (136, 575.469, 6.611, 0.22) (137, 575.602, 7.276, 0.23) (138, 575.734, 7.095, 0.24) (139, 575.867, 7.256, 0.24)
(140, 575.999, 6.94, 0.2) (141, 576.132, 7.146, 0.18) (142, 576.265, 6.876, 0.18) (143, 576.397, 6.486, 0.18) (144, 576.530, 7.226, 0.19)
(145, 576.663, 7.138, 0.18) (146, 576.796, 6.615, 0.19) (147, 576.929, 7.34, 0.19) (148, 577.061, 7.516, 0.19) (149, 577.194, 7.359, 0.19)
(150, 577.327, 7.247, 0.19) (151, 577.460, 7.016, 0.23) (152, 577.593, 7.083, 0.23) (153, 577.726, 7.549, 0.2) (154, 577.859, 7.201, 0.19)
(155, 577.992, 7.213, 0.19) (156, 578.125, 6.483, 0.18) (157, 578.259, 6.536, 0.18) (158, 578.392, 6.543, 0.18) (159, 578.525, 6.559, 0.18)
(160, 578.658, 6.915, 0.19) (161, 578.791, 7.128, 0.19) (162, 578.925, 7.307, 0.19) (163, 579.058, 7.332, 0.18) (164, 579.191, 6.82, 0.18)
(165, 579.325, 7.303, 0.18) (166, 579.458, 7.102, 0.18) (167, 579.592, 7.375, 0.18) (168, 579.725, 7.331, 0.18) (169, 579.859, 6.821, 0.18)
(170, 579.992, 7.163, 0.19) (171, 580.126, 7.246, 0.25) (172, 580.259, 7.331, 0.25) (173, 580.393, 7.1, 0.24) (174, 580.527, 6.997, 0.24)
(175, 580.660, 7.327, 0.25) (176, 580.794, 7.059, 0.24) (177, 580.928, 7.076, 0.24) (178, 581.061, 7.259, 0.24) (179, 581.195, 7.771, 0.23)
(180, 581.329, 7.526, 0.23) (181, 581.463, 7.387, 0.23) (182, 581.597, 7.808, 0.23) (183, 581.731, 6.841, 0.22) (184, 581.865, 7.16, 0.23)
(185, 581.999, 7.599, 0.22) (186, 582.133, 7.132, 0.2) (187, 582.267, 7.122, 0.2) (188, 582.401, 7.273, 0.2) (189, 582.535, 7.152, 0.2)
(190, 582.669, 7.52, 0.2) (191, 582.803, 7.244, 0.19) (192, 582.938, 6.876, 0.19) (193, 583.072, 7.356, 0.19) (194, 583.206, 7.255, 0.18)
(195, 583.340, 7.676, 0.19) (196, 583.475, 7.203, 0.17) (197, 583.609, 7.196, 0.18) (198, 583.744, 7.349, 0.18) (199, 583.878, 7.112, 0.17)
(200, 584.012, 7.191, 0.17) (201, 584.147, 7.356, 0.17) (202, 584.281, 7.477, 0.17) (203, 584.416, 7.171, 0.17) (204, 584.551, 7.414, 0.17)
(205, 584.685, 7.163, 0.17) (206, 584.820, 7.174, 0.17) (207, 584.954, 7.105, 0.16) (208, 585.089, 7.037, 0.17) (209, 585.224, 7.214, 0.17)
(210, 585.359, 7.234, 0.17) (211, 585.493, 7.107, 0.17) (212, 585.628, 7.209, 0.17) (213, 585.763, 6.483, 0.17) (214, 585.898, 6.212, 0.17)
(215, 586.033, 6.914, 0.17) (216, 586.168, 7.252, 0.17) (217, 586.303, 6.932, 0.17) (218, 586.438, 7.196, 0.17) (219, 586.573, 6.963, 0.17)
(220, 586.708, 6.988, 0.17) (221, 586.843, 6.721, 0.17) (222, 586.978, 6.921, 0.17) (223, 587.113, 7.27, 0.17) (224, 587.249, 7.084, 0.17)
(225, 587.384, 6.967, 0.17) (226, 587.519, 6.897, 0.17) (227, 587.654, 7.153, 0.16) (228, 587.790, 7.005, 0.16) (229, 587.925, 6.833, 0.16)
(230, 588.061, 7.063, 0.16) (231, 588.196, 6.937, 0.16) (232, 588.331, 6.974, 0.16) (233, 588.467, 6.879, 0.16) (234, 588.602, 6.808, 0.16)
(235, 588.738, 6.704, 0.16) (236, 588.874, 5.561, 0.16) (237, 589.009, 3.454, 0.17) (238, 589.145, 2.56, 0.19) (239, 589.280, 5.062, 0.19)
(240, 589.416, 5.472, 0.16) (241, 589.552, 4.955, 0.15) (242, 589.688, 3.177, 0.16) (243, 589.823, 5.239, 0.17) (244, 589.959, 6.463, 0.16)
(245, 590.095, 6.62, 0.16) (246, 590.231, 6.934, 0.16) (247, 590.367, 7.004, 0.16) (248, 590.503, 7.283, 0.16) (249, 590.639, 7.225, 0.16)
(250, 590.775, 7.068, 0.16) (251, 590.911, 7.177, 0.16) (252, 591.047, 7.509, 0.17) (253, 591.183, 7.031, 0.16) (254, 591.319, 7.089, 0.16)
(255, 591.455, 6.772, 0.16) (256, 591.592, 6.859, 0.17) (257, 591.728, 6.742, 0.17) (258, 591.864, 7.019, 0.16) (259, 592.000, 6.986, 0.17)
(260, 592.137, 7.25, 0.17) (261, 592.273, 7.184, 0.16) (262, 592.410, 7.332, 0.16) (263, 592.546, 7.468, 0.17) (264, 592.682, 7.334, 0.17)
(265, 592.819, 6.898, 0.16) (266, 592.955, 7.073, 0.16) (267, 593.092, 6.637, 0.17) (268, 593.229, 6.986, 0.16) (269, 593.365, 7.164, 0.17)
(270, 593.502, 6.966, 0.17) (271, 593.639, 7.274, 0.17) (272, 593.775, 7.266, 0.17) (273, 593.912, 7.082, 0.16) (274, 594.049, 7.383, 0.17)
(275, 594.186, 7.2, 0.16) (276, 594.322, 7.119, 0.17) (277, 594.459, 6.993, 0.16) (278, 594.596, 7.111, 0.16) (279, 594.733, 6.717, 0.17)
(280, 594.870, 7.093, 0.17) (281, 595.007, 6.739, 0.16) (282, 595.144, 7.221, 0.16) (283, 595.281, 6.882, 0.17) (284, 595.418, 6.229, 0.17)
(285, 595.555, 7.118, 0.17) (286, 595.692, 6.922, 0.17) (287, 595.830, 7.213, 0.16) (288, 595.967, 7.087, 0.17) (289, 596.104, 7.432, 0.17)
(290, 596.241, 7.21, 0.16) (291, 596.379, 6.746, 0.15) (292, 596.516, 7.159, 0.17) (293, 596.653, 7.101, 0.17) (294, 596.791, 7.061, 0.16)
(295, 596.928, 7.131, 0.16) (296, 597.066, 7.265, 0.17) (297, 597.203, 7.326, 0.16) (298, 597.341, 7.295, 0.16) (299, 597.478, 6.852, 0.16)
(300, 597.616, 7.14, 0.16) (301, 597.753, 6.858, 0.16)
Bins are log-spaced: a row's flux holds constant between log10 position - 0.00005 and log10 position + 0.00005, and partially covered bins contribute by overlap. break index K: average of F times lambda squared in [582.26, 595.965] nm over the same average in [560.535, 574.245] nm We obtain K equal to 1.07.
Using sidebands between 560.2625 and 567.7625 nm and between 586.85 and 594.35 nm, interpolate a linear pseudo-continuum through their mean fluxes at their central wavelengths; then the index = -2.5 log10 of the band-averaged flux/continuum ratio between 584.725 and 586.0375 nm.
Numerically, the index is -0.04 mag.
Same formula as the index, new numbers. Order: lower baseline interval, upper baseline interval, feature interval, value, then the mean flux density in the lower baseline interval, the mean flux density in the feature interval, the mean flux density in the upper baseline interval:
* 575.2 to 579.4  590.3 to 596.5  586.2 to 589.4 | 0.09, 7.03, 6.47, 7.07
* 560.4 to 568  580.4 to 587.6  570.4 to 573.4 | 0.01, 6.91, 6.93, 7.17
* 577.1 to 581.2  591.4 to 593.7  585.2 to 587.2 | 0.02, 7.11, 6.97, 7.05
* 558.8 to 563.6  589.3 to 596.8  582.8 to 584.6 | -0.07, 6.69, 7.27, 6.86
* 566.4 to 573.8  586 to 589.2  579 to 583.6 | -0.08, 6.92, 7.25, 6.6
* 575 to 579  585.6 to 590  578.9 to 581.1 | -0.05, 7.05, 7.17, 6.3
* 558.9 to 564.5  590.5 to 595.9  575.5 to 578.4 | -0.02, 6.77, 7.06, 7.06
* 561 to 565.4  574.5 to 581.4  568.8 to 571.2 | 0.04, 6.94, 6.76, 7.1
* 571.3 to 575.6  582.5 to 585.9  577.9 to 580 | 0.02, 7.06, 6.99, 7.19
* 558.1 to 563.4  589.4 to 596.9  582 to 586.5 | -0.05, 6.66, 7.17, 6.89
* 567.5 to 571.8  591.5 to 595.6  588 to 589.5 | 0.21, 6.85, 5.76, 7.04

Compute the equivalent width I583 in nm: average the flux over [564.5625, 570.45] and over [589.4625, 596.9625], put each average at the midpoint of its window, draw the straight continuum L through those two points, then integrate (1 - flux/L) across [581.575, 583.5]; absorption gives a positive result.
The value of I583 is -0.11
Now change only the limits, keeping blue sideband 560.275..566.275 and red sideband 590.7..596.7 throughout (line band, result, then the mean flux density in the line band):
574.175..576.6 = -0.01 nm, 6.99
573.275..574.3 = -0.03 nm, 7.13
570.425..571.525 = 0.05 nm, 6.65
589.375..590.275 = 0.19 nm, 5.52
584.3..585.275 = -0.03 nm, 7.19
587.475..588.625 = 0.01 nm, 6.96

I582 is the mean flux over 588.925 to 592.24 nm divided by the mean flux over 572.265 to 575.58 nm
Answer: 0.88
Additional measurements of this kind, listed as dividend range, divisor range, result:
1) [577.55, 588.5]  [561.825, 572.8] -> 1.03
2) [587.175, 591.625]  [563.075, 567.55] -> 0.92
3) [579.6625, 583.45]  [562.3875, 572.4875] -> 1.05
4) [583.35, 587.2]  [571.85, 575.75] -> 1.00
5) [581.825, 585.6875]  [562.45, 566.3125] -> 1.05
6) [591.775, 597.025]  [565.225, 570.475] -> 1.03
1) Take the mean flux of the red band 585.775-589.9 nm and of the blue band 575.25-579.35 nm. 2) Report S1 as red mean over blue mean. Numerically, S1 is 0.9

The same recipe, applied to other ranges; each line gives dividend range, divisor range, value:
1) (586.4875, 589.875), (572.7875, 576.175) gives 0.87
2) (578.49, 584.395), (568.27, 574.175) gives 1.04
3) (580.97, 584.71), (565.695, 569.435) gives 1.07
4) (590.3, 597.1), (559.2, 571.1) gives 1.04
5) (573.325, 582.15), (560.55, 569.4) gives 1.03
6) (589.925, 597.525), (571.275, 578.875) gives 1.00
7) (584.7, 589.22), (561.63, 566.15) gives 0.97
